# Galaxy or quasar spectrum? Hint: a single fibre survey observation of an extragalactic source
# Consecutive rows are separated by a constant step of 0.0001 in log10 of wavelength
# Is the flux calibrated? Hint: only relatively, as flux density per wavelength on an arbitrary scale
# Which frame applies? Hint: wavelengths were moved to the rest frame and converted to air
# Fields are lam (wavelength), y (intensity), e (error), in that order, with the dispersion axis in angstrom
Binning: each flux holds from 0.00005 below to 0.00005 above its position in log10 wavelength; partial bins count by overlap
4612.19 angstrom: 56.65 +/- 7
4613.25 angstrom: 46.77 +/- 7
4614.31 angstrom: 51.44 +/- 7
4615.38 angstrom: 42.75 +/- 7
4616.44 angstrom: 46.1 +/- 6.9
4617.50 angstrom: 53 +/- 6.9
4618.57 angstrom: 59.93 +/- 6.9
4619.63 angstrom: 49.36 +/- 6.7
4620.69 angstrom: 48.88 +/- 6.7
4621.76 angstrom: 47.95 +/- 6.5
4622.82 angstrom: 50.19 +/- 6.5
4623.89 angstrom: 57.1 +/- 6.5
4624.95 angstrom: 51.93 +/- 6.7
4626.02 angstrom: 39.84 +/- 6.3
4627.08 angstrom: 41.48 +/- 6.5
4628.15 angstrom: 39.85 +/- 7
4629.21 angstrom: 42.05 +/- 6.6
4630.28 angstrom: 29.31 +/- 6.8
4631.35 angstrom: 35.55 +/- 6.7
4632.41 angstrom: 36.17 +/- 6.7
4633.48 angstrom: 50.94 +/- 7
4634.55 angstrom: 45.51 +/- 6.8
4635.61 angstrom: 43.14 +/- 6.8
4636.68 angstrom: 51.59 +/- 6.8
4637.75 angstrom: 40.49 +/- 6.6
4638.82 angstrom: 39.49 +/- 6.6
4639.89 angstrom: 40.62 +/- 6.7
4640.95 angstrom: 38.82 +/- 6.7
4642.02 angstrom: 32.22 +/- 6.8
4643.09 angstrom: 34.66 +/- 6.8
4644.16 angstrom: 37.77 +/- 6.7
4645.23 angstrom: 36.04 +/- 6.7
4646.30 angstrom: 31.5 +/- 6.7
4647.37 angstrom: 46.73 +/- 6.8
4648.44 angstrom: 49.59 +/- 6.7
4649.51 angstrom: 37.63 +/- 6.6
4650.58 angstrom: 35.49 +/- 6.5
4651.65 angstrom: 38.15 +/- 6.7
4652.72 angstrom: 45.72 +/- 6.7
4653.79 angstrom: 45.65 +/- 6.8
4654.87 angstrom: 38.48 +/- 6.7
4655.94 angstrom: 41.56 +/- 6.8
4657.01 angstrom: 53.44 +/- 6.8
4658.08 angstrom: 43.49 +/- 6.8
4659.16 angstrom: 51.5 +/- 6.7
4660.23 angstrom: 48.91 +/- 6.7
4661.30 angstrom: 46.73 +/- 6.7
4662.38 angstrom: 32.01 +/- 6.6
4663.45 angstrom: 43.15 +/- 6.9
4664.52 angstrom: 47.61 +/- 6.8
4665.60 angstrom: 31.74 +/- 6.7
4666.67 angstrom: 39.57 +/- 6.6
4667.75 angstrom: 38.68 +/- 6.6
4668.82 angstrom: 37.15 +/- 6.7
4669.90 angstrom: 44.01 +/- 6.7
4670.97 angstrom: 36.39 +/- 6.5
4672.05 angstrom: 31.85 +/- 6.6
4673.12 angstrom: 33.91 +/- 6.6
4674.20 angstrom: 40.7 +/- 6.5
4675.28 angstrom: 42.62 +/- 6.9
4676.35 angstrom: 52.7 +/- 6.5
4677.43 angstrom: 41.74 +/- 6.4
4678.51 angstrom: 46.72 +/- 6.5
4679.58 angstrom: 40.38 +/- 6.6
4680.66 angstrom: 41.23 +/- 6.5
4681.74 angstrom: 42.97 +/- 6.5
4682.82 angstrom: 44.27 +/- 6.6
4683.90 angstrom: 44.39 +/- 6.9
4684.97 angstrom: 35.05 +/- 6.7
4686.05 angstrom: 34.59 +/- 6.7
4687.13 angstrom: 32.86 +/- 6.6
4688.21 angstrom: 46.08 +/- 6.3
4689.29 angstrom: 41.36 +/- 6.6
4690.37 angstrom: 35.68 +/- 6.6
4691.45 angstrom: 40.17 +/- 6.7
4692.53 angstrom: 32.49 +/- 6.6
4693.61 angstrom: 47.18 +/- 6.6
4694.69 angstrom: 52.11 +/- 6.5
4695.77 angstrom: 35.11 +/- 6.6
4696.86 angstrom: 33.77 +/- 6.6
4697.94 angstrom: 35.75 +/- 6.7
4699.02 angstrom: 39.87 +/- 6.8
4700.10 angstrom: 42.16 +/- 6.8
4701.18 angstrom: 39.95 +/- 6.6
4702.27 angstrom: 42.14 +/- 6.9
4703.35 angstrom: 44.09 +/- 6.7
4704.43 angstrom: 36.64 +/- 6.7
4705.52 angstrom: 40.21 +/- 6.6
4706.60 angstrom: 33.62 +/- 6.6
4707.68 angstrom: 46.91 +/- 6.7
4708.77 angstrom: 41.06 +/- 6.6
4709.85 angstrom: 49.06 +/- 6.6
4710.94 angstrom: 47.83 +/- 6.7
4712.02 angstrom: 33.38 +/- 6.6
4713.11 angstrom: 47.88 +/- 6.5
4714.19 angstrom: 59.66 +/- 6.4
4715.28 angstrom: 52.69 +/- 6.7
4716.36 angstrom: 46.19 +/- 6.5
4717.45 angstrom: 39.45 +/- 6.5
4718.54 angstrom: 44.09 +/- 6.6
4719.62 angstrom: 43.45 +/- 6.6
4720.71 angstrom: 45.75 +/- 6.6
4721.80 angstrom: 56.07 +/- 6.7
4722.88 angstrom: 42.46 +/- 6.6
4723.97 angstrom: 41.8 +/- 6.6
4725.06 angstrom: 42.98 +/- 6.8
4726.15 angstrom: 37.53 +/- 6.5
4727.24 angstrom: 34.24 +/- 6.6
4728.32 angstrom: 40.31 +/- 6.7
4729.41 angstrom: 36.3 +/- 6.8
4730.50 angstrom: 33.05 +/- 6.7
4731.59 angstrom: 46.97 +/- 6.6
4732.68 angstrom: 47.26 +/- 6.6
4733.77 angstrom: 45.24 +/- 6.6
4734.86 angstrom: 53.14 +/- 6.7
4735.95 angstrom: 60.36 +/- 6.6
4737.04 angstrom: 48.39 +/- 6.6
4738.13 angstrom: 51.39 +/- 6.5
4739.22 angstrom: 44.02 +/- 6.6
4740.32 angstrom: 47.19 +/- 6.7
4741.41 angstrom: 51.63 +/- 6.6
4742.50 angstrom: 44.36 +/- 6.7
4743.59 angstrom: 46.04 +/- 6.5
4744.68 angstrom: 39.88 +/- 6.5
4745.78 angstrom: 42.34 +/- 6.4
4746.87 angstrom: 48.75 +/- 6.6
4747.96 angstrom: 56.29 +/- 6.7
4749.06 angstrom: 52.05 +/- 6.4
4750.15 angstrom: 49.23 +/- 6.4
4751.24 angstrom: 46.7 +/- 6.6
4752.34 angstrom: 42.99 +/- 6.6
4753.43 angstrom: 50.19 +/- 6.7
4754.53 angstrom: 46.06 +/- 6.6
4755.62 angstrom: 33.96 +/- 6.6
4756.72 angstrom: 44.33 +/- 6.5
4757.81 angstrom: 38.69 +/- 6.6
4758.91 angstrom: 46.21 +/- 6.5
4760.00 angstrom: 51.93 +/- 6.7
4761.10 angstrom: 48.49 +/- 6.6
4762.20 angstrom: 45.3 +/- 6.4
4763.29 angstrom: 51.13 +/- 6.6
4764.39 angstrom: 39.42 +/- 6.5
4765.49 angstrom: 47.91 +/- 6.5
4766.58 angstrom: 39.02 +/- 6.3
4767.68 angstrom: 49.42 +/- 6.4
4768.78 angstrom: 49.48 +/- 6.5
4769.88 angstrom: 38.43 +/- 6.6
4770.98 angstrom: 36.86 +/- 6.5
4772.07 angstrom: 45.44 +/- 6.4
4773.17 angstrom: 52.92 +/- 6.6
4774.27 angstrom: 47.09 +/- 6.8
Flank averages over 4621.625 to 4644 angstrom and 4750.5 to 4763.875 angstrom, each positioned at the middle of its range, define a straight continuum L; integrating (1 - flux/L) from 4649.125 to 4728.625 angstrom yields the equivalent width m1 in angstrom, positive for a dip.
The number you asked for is 3.4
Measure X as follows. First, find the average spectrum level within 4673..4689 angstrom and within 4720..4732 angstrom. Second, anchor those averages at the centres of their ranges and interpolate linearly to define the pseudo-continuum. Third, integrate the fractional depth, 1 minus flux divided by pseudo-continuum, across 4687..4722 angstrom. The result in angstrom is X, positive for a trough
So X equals -0.9 angstrom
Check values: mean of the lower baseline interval 41.5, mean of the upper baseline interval 41.5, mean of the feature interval 42.5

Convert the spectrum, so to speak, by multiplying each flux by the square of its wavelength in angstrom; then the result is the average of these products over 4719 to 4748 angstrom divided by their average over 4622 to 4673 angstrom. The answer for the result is 1.1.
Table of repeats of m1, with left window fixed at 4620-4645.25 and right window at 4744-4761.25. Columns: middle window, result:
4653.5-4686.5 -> 1.3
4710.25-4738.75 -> -0.1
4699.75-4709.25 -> 0.8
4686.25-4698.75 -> 1.4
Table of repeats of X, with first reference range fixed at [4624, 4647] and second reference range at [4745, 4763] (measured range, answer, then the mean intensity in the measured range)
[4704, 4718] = 0.0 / 44.2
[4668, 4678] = 0.5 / 40.1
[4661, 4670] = 0.5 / 39.7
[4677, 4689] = 0.5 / 40.9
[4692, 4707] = 1.3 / 39.7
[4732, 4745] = -0.8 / 48.4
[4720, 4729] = 0.5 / 42.6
